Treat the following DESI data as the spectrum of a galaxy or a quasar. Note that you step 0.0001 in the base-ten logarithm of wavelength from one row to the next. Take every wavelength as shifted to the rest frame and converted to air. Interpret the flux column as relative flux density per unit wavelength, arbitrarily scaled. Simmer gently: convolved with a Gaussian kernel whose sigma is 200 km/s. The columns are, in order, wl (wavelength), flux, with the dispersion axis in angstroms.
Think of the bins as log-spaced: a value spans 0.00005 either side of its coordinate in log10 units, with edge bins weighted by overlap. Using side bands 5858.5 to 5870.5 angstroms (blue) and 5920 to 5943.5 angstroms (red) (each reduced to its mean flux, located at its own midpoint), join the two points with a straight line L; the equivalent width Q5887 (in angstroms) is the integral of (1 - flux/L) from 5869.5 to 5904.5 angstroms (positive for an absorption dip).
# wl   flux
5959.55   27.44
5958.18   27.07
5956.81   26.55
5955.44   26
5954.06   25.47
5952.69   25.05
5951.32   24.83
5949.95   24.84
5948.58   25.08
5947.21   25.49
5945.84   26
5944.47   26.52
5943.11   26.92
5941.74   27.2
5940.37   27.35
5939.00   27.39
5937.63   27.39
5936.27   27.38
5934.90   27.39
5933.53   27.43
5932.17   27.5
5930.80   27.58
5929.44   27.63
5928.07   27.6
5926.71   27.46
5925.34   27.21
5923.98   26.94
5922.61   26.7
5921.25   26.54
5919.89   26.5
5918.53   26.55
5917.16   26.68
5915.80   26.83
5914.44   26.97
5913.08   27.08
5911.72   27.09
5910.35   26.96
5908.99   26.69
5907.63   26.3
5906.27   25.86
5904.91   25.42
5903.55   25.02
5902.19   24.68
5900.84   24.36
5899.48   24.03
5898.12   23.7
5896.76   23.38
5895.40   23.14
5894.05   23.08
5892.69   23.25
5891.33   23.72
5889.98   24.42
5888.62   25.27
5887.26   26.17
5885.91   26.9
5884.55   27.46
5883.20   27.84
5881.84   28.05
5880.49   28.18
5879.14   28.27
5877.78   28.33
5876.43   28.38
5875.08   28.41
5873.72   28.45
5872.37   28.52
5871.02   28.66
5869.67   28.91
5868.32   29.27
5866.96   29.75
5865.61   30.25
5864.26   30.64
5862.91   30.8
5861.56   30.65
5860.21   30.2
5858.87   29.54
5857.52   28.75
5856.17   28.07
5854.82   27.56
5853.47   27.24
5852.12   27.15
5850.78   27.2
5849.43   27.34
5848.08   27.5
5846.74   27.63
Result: 3.6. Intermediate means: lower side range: 30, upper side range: 27.3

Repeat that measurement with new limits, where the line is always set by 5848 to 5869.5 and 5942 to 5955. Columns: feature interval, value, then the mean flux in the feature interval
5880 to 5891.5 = 0.6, 26.5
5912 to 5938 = -0.6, 27.1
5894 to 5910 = 1.5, 24.8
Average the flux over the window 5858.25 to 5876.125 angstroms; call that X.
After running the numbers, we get 29.5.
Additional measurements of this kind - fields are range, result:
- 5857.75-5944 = 27.1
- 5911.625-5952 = 26.8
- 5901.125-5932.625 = 26.7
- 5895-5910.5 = 24.9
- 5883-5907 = 24.8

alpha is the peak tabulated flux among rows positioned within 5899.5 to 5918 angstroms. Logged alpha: 27.09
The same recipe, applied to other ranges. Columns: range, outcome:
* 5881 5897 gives 28.05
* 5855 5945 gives 30.8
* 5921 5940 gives 27.63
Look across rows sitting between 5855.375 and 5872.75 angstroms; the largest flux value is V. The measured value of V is 30.8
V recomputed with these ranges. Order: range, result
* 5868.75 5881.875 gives 28.91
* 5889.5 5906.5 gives 25.86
